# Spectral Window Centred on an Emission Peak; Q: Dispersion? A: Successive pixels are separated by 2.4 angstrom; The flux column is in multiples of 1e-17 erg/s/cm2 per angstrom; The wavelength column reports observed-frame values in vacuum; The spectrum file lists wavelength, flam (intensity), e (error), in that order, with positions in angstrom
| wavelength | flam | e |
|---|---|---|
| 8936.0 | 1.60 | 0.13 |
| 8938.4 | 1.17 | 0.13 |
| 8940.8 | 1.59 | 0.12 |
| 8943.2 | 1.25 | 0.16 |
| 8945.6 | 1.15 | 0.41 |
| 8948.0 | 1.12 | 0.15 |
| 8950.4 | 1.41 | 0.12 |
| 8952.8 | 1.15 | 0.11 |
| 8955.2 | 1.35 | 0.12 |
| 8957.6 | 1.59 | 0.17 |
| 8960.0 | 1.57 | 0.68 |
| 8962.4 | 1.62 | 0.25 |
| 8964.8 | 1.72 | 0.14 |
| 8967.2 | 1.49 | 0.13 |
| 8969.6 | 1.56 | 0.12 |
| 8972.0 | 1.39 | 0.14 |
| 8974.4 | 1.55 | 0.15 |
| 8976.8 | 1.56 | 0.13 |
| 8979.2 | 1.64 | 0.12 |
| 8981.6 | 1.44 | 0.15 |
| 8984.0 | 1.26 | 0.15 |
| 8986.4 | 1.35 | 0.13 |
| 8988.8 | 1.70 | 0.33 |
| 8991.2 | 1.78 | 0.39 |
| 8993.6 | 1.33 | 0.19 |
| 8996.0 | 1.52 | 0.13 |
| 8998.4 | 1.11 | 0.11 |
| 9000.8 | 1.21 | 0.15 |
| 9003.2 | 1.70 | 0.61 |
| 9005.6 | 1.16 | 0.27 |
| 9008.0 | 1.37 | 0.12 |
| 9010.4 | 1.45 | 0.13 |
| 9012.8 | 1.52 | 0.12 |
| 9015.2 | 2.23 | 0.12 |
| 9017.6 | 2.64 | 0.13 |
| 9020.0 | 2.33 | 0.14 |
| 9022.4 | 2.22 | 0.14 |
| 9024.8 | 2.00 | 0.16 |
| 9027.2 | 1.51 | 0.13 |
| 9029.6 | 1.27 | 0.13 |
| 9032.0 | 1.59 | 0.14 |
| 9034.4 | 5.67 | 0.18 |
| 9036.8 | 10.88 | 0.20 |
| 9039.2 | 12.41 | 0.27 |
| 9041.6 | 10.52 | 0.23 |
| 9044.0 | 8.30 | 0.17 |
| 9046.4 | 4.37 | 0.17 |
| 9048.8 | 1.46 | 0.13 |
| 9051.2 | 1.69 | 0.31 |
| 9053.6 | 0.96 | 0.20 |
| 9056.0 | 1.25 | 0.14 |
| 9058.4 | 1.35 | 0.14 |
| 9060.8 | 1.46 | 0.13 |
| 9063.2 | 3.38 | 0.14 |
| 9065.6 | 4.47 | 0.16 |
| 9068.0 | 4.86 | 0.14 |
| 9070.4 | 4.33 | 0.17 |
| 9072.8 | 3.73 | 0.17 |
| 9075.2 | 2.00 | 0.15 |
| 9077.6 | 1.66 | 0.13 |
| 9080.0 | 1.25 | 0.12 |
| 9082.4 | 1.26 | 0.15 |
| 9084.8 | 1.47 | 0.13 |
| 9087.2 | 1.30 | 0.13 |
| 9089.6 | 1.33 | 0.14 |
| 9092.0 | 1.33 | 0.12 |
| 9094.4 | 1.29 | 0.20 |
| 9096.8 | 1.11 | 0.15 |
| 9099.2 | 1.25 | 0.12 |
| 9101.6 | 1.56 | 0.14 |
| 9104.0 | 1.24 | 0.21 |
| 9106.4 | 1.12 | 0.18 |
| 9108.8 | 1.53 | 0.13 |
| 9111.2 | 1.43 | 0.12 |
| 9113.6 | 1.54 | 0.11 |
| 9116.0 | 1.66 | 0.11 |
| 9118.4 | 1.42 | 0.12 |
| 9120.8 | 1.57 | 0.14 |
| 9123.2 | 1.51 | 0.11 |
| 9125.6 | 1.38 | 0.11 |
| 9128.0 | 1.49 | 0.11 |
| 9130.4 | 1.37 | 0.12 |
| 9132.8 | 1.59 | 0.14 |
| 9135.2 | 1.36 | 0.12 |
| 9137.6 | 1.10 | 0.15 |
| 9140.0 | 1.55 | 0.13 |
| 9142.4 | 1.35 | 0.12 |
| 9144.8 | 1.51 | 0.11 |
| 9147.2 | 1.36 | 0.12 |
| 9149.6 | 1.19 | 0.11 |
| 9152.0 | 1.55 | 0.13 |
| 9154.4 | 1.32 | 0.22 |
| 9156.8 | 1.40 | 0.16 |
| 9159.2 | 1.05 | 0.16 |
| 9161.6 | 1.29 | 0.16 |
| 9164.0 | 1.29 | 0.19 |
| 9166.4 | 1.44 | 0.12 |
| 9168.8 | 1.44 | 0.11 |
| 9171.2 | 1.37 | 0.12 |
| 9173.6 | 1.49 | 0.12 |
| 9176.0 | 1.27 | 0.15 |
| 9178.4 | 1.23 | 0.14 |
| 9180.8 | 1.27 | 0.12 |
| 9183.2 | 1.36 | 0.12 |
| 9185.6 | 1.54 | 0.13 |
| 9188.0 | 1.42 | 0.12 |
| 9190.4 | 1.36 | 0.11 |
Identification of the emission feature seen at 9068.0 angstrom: [N II] 6583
